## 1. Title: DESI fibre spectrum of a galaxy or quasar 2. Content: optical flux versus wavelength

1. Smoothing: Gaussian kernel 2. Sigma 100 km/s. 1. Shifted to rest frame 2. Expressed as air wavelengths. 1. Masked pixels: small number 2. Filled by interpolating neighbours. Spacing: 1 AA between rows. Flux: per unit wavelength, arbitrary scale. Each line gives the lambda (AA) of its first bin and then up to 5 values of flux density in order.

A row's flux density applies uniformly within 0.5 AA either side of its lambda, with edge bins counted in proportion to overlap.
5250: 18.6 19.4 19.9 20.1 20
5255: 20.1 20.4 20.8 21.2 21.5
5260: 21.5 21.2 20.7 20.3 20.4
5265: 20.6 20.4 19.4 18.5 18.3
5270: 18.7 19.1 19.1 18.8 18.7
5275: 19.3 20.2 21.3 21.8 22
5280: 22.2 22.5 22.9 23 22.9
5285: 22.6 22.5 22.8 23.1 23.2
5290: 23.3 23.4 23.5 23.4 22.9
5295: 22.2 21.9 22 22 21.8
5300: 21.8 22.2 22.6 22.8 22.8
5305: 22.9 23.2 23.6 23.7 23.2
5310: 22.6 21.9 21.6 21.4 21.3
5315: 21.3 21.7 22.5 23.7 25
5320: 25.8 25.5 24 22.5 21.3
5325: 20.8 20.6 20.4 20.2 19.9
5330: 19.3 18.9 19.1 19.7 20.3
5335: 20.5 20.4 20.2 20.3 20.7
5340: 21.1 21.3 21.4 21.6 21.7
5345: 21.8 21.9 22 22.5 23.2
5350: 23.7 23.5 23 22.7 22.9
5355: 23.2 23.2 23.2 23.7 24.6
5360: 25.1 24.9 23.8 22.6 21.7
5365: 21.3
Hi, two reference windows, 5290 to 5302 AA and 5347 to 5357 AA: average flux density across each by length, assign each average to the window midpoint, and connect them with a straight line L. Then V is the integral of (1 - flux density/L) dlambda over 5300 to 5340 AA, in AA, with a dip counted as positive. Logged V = 1.6 AA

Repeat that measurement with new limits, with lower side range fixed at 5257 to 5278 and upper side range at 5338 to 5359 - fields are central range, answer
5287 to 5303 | -1.4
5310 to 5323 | -0.9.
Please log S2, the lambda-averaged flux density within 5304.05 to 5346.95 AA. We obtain 21.7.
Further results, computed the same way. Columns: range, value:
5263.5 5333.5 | 21.7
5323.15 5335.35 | 20.1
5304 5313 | 22.8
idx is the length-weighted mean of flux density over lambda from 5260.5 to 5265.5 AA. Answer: 20.6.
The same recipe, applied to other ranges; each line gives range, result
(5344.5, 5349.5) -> 22.3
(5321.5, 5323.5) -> 23.2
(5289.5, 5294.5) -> 23.3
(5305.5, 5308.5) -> 23.5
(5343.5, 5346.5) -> 21.8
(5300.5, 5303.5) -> 22.5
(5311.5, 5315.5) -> 21.4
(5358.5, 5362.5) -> 24.6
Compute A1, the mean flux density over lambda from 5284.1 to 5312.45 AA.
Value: 22.7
